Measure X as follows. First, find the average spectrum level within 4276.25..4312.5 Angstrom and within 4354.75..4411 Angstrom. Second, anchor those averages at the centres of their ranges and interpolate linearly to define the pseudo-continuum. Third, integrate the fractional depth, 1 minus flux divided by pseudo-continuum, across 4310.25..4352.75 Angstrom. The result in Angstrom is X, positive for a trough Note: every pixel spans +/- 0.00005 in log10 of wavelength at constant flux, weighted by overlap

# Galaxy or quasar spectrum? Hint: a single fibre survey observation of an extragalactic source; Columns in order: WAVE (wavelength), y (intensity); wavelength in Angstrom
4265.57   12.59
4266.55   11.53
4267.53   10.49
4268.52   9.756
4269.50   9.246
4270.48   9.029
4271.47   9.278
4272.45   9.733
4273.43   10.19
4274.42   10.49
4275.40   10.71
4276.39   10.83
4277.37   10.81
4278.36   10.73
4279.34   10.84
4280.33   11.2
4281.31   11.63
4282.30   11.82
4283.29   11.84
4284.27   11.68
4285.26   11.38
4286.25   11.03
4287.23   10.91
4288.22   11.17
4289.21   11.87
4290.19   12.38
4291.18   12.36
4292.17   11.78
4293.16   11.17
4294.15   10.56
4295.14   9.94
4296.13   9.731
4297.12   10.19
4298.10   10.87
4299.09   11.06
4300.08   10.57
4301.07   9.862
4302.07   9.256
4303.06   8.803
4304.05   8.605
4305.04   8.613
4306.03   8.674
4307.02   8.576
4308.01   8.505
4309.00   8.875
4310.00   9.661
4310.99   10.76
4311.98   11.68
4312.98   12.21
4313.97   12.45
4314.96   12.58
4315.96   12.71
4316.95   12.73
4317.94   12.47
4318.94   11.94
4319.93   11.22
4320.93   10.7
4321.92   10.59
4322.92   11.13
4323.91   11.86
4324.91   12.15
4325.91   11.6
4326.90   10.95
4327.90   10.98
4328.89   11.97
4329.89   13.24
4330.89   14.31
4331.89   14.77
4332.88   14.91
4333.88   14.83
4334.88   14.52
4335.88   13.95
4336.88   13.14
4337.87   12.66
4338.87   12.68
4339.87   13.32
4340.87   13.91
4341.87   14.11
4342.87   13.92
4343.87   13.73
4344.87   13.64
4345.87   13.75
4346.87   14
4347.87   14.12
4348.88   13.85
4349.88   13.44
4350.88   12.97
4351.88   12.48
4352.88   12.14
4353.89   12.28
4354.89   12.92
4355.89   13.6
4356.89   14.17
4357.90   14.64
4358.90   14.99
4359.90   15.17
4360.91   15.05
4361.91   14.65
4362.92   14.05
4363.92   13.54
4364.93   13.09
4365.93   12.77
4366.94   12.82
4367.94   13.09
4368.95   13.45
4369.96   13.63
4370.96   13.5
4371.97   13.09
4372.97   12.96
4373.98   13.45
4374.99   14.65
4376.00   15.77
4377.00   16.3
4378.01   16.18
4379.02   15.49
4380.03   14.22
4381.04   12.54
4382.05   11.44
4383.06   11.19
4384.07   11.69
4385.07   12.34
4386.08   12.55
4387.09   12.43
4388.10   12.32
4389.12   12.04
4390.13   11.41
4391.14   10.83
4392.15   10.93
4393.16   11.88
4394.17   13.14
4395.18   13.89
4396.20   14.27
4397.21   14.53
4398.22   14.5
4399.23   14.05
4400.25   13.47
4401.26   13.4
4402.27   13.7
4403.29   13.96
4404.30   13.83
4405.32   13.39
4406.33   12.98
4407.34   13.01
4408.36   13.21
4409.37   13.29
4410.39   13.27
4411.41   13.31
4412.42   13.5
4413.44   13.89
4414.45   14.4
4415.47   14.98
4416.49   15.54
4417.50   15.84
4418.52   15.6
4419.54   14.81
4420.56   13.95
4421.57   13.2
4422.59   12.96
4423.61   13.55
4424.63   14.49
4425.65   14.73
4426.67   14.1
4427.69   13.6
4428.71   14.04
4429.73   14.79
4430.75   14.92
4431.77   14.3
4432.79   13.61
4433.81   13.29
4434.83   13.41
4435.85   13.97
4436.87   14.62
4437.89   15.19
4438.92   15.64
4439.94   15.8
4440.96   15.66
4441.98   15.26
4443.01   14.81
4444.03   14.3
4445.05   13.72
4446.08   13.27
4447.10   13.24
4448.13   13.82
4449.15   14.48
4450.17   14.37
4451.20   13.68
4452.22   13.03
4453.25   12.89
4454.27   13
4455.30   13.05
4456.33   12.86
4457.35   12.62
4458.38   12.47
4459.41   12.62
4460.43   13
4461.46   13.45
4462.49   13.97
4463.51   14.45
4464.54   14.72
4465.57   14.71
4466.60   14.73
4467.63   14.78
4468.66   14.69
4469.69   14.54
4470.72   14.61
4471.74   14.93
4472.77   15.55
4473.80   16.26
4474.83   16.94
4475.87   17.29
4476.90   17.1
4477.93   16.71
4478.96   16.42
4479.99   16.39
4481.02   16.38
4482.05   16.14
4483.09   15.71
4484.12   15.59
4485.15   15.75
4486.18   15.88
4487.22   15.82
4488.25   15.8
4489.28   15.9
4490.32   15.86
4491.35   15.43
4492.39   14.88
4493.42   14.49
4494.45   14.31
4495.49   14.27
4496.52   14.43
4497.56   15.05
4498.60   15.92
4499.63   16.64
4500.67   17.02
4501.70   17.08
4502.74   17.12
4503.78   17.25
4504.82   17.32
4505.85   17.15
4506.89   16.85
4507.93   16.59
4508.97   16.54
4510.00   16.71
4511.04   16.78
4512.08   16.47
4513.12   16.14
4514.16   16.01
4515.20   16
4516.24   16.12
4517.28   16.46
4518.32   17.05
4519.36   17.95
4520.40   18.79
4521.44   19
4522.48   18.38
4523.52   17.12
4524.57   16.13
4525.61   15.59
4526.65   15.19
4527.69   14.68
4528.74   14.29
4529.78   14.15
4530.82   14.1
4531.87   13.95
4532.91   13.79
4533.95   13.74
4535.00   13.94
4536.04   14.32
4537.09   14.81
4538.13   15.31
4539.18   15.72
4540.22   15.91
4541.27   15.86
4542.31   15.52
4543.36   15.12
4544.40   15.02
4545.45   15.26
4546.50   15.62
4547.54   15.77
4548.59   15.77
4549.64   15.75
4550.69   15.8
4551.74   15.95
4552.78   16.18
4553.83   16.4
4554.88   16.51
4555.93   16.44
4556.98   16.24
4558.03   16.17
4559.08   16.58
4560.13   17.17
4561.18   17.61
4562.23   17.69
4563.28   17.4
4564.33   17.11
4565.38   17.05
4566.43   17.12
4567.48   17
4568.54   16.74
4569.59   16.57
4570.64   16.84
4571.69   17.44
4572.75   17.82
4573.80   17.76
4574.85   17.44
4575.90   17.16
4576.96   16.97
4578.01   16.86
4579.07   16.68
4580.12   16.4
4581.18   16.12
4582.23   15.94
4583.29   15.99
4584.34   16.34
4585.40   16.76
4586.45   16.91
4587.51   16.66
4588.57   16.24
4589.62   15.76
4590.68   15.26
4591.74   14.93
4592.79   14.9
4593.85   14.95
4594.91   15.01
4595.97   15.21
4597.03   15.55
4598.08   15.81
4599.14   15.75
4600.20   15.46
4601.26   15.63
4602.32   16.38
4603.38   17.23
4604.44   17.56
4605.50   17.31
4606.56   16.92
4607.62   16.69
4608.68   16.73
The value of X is -3.8 Angstrom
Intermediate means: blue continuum 10.5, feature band 12.8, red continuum 13.4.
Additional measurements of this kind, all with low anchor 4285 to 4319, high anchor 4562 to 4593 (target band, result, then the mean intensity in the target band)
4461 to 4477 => -0.88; 15.1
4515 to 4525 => -1.24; 17.3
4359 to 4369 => -1.47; 13.8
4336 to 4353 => -2.64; 13.4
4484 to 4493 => -0.55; 15.7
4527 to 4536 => 0.90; 14.1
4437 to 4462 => 0.08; 13.9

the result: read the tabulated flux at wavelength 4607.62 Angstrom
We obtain 16.69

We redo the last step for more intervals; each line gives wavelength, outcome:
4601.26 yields 15.63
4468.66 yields 14.69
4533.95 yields 13.74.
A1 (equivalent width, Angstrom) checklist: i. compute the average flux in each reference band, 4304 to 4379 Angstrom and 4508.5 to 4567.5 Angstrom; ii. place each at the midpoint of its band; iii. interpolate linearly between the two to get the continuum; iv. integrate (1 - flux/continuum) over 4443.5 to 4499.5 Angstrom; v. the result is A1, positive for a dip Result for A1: 0.8 Angstrom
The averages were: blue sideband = 12.9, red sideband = 16.1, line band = 14.8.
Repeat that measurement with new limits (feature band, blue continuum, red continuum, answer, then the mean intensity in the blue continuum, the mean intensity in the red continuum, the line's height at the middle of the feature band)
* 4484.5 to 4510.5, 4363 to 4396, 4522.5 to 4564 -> -1.8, 13.1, 15.6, 14.9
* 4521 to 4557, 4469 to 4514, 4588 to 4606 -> 1.0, 16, 15.8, 15.9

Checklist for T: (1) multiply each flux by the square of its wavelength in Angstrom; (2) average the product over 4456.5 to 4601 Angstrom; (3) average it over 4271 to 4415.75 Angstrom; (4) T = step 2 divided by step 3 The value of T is 1.4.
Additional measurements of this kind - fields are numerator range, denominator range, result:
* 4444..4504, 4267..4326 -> 1.51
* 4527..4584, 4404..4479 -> 1.18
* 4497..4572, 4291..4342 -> 1.55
